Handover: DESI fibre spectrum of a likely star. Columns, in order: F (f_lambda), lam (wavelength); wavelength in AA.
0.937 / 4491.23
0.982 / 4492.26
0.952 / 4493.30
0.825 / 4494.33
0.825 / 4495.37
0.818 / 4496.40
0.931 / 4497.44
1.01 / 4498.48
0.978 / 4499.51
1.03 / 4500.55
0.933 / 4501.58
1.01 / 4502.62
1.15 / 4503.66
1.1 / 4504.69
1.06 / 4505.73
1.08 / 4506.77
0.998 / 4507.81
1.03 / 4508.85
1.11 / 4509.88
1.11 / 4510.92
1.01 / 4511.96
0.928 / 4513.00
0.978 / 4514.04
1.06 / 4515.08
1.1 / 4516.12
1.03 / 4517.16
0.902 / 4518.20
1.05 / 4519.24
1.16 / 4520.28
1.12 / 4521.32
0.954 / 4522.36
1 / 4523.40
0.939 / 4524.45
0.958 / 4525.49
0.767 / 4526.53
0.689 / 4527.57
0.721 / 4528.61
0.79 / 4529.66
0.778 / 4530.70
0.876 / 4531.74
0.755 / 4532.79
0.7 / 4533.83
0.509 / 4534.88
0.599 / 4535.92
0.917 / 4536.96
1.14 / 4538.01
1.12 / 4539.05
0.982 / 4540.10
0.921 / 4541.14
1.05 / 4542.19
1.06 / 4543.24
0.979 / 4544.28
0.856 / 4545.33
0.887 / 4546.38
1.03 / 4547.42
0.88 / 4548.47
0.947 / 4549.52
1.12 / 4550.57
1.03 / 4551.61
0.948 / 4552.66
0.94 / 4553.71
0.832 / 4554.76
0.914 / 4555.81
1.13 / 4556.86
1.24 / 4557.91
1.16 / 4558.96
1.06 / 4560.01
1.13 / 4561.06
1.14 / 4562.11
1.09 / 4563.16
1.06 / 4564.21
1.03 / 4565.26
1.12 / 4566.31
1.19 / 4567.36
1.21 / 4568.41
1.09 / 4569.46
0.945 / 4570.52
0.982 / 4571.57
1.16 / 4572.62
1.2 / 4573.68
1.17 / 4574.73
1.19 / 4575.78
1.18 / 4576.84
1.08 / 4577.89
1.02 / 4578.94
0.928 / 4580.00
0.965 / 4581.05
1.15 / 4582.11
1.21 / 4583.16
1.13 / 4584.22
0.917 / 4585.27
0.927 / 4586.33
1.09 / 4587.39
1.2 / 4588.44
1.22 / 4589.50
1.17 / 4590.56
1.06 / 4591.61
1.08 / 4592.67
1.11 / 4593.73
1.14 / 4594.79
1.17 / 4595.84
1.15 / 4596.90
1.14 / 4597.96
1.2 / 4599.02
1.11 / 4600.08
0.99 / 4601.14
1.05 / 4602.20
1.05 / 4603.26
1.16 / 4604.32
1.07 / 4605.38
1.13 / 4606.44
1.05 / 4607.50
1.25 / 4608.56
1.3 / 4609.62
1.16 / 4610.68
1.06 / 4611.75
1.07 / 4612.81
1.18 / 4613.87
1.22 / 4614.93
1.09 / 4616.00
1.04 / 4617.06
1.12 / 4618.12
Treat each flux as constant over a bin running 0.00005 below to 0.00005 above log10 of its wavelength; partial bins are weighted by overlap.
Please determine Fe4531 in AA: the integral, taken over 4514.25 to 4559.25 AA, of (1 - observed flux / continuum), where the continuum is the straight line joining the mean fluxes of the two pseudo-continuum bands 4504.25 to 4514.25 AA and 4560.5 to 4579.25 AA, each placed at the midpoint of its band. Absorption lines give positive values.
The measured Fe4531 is 5.5 AA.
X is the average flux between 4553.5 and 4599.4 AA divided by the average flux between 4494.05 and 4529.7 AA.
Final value 1.12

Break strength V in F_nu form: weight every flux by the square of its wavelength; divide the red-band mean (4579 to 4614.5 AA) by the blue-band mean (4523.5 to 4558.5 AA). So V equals 1.2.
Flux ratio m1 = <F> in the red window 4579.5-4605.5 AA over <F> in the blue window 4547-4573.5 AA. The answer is 1.04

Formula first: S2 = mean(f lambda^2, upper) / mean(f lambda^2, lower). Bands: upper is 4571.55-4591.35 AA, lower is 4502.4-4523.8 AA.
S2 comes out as 1.09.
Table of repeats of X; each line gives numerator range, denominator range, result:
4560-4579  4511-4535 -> 1.22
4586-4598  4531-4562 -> 1.17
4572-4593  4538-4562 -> 1.09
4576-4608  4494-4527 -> 1.10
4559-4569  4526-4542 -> 1.36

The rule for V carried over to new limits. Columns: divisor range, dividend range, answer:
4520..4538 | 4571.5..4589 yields 1.33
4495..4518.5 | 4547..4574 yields 1.07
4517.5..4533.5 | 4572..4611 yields 1.28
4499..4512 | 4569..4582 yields 1.06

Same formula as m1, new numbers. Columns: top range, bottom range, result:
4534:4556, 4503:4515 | 0.89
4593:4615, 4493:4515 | 1.13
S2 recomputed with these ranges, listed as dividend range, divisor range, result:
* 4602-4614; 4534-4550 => 1.26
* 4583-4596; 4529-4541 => 1.36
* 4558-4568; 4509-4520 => 1.11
